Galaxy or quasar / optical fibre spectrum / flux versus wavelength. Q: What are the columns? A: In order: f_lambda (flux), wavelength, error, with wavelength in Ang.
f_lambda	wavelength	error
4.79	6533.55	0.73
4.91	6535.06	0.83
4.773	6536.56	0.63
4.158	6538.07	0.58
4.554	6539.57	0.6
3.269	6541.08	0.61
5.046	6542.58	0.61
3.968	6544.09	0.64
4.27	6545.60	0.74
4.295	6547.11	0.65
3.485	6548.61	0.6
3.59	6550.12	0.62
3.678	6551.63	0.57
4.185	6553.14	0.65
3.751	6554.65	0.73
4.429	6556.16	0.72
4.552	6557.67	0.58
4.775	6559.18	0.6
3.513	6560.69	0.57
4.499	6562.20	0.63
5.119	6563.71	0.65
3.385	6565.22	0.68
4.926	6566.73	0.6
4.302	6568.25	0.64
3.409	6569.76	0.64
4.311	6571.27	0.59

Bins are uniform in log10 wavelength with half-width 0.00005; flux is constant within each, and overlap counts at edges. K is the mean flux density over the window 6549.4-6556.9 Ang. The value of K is 3.92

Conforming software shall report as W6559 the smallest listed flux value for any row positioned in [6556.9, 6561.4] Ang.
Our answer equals 3.513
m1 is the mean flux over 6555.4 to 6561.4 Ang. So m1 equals 4.32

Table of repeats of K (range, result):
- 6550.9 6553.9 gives 3.93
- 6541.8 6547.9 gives 4.39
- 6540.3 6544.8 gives 4.1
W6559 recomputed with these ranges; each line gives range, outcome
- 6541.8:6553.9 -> 3.485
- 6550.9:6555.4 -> 3.678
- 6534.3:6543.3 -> 3.269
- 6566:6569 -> 4.302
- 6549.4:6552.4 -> 3.59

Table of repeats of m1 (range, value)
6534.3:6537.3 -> 4.84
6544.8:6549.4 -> 4.01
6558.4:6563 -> 4.27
